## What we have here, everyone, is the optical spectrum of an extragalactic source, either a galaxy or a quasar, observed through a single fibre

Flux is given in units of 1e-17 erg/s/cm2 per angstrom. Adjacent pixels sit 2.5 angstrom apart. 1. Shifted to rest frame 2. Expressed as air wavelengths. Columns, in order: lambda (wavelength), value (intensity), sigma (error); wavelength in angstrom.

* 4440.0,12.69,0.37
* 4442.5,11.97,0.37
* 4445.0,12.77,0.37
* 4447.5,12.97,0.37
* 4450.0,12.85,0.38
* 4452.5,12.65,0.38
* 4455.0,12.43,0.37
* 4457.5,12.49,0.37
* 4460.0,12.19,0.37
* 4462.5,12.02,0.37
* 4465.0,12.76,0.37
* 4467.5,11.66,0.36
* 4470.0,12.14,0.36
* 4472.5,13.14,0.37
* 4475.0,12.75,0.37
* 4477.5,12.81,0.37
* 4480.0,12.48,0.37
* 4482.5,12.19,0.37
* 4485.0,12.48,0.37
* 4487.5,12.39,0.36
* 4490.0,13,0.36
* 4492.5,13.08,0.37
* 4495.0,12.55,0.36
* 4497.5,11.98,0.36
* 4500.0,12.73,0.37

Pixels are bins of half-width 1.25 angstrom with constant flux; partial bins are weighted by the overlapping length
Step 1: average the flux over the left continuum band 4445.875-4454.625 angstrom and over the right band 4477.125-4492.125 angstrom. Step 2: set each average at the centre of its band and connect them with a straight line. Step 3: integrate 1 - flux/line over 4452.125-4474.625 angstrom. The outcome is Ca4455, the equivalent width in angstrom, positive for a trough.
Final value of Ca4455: 0.6 angstrom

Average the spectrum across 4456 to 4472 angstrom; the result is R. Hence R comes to 12.3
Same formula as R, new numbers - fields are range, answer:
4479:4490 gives 12.5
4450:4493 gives 12.5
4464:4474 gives 12.4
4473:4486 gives 12.6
